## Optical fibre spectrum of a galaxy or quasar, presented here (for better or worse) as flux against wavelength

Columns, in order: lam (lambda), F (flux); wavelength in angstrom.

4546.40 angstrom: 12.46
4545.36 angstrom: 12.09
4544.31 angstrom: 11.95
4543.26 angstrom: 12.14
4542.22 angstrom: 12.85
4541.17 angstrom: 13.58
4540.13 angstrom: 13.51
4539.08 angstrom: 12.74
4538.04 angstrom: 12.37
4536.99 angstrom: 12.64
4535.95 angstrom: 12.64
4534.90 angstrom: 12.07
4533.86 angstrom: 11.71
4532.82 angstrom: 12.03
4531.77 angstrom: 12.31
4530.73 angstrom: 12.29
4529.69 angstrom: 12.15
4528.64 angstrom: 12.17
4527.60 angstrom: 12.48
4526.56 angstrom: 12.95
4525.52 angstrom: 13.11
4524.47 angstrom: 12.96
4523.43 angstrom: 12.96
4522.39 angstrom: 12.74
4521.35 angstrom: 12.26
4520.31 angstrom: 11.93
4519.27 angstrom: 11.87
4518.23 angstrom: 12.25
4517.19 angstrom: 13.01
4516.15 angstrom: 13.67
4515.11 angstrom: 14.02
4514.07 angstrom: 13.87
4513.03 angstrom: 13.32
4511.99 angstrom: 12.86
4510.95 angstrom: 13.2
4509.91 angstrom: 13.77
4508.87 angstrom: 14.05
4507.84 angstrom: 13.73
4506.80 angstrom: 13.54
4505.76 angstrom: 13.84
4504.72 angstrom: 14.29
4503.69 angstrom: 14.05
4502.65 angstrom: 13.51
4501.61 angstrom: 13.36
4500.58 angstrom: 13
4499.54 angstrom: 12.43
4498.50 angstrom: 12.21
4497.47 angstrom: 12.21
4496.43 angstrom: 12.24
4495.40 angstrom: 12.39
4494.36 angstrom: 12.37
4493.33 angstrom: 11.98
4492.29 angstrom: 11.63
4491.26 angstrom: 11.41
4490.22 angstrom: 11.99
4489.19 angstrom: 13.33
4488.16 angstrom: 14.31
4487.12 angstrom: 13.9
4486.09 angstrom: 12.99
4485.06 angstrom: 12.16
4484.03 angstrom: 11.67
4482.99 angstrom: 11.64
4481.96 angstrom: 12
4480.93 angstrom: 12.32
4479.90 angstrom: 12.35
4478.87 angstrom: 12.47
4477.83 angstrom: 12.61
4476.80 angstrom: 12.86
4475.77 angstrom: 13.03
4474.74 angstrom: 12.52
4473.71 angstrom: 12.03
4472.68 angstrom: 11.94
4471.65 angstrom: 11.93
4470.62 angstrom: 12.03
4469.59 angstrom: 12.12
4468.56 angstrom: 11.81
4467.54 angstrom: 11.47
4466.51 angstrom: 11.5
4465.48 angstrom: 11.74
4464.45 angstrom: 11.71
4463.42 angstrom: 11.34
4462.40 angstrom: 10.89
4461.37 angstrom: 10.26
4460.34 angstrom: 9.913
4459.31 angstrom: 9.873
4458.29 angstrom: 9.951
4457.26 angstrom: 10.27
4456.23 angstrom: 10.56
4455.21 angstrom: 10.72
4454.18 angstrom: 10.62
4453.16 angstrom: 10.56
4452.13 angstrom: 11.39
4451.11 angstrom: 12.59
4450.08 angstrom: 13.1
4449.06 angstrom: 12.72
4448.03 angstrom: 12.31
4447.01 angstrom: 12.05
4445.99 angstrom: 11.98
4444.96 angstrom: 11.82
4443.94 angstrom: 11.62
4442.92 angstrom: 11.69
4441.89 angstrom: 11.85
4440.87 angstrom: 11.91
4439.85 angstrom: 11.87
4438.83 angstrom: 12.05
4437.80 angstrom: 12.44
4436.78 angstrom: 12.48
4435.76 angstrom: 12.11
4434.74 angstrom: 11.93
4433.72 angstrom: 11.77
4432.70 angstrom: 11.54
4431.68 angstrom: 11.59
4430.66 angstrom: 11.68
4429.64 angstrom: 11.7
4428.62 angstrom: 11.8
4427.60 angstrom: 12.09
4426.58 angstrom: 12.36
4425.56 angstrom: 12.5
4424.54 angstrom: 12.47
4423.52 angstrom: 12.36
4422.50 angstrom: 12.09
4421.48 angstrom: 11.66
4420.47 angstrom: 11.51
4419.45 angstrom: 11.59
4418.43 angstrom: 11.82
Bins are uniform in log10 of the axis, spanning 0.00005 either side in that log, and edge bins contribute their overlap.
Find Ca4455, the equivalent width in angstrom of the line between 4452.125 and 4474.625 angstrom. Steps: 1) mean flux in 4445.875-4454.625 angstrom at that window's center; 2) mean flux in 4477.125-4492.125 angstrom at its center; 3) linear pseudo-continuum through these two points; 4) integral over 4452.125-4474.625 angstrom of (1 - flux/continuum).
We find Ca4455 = 1.9 angstrom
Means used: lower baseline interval 11.9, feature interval 11.1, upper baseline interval 12.5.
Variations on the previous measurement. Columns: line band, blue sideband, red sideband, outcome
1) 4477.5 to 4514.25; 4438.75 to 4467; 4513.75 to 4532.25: -1.97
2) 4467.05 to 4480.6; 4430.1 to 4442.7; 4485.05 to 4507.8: 0.31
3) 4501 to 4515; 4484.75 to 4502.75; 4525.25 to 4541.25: -1.19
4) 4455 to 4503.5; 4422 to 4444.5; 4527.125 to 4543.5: 0.87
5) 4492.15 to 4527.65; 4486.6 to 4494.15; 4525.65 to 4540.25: -1.28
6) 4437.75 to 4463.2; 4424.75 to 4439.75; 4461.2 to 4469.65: 0.71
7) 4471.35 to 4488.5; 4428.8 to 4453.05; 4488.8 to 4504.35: -0.17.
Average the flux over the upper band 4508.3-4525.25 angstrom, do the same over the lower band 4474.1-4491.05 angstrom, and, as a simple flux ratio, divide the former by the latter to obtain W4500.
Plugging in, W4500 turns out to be 1.04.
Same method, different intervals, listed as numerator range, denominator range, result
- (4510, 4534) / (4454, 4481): 1.11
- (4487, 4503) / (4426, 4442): 1.05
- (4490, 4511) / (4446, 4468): 1.15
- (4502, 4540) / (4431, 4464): 1.12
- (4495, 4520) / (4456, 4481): 1.14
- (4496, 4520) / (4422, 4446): 1.10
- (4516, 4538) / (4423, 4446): 1.04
